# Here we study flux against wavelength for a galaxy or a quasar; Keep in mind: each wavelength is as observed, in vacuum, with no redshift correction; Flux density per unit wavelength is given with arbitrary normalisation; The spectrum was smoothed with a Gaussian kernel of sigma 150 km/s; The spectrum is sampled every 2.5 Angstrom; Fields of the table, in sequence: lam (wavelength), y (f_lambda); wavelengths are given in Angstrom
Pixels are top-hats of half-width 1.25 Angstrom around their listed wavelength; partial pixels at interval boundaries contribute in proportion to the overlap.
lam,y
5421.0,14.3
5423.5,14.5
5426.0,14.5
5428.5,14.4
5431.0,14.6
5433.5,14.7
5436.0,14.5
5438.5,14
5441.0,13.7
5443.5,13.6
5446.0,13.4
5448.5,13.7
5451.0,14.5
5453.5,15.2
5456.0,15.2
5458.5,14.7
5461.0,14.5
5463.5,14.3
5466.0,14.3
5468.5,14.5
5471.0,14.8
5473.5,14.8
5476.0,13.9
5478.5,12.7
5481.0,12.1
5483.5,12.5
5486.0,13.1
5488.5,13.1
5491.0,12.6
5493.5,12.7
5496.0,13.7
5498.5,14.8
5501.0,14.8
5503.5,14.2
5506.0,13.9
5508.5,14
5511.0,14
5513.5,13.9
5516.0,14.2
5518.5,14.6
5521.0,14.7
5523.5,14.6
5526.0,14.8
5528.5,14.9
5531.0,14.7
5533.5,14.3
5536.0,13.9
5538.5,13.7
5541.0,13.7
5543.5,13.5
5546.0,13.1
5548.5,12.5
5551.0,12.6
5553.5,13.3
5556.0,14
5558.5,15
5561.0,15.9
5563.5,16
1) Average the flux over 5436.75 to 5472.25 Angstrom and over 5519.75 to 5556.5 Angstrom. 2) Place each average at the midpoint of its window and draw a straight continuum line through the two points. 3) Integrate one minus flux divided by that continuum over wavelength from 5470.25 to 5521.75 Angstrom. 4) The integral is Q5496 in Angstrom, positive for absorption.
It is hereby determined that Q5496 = 1.3 Angstrom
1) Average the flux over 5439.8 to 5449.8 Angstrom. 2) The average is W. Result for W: 13.6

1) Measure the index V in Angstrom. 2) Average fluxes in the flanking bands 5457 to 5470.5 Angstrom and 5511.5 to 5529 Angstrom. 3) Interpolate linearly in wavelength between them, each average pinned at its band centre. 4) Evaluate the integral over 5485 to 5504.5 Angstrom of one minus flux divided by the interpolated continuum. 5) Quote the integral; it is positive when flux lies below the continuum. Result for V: 1.2 Angstrom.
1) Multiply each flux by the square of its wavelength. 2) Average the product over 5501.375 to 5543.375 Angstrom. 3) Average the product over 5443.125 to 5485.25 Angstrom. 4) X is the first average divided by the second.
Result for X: 1.0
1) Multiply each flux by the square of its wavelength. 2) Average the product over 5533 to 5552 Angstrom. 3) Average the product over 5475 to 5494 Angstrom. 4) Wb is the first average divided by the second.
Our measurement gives 1.1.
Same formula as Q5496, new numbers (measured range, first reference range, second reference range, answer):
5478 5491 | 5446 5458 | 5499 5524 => 1.5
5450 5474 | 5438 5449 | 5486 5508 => -1.8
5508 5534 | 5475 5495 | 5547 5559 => -2.6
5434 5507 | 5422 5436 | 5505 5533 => 2.7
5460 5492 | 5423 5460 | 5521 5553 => 1.2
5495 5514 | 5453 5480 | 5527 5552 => -0.2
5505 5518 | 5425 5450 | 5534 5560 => -0.3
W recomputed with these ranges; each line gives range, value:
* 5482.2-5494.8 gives 12.8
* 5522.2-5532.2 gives 14.8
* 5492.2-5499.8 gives 13.7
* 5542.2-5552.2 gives 12.9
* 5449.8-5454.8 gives 14.9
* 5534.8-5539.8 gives 13.8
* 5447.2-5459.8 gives 14.7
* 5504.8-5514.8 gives 14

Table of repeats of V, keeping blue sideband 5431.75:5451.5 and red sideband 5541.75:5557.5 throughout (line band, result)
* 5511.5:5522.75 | -0.74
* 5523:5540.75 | -1.36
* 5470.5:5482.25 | 0.14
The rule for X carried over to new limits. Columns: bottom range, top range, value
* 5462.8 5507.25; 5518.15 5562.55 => 1.05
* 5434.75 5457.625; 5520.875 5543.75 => 1.04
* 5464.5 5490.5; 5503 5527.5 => 1.07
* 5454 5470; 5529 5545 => 0.98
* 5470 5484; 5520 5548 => 1.07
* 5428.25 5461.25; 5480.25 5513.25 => 0.96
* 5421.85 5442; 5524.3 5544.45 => 1.03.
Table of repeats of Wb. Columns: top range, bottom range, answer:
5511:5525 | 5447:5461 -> 1.01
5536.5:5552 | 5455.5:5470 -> 0.94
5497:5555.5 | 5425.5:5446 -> 1.02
